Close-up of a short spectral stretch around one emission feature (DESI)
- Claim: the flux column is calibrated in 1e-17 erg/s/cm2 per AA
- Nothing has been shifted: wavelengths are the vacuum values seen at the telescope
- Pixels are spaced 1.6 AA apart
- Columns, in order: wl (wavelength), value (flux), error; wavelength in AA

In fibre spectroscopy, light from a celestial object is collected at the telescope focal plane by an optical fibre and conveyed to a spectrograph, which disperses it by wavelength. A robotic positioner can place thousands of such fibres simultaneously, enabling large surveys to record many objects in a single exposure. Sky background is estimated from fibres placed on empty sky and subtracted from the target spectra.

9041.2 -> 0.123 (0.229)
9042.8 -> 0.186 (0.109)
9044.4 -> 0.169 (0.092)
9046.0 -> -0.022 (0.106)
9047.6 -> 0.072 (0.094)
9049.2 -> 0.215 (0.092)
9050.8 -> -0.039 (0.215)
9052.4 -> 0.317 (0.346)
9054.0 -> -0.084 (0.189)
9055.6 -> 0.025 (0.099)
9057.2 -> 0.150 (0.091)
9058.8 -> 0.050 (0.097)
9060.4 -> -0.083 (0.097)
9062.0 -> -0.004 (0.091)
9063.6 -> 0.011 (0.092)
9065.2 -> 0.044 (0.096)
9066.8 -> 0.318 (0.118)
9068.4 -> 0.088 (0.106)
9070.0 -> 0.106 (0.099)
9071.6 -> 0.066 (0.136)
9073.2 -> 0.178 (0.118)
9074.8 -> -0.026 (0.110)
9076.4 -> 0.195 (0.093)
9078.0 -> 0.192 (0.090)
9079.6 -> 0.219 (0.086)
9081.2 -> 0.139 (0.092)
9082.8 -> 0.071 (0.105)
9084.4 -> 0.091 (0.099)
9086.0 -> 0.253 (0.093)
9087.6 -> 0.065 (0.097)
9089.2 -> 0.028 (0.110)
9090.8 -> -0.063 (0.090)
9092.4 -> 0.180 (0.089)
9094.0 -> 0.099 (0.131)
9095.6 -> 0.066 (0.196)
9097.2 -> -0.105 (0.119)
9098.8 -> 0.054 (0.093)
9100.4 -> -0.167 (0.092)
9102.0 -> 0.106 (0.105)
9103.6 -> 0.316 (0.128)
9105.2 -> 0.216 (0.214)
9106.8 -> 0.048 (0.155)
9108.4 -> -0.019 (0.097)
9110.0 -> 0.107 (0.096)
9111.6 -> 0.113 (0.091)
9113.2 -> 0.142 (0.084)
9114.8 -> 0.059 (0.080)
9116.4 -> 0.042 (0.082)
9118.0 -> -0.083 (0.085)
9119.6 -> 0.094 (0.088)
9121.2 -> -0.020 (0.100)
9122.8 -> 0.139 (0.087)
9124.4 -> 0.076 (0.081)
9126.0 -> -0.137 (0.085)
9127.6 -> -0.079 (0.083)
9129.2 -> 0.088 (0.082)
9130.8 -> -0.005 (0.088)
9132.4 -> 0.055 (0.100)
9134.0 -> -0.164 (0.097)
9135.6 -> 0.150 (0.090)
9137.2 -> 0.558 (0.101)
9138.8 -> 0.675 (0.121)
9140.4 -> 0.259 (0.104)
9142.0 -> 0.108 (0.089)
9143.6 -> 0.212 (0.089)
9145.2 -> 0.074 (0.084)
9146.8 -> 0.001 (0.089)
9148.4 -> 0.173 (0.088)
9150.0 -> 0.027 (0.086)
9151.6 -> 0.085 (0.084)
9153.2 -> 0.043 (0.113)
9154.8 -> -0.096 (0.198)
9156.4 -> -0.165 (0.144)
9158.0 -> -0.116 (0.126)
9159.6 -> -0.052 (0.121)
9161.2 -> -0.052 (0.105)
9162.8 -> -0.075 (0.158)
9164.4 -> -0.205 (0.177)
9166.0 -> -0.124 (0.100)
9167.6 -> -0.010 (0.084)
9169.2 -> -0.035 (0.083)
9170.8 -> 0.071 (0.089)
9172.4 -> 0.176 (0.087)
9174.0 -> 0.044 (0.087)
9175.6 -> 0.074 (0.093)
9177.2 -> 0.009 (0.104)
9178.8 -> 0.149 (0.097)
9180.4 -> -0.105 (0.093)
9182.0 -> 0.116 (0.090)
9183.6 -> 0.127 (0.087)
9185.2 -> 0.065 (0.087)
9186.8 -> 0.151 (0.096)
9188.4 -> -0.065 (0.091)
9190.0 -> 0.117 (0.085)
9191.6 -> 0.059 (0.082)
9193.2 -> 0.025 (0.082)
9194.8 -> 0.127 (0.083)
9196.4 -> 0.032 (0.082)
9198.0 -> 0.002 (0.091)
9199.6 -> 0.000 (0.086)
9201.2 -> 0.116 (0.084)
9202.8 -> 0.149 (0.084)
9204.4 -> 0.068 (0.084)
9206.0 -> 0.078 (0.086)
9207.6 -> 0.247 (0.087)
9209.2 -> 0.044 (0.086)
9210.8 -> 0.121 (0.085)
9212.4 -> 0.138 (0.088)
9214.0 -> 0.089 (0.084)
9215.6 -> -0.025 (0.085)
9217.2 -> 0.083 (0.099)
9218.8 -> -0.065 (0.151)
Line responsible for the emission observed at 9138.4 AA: H-gamma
